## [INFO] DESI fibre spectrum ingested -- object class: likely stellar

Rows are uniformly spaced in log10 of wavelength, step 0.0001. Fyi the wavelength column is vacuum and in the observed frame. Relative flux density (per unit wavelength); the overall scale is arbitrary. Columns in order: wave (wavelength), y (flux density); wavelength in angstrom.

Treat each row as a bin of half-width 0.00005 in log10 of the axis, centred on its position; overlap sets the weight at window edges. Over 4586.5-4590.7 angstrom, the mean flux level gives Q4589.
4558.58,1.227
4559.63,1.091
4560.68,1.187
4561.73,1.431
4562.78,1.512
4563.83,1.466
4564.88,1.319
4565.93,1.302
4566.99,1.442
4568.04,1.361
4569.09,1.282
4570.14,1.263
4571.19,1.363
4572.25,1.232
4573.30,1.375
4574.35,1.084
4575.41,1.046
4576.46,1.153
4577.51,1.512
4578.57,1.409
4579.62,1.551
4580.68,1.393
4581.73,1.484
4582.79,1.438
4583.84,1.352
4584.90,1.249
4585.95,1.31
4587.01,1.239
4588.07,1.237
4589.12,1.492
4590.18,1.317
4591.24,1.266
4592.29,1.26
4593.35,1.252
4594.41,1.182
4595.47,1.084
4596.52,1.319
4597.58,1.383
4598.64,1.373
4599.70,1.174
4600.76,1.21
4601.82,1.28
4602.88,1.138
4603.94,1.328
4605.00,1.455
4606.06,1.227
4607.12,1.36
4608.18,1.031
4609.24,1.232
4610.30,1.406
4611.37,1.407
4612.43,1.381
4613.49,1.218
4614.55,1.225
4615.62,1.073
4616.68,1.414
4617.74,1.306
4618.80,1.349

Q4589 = 1.32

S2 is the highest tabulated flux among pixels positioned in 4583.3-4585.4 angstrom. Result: 1.352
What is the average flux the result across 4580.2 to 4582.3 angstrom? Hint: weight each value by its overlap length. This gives 1.44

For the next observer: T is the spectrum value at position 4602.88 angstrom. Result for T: 1.138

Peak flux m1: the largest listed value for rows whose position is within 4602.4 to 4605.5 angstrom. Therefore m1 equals 1.455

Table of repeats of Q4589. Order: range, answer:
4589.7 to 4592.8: 1.28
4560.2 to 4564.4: 1.4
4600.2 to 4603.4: 1.21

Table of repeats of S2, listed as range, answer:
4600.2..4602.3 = 1.28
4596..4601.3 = 1.383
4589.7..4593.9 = 1.317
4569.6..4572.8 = 1.363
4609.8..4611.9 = 1.407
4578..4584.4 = 1.551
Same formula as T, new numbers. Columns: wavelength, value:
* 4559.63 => 1.091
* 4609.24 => 1.232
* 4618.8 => 1.349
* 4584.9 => 1.249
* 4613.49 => 1.218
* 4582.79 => 1.438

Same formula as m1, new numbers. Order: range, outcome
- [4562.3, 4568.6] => 1.512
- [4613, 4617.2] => 1.414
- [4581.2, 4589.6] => 1.492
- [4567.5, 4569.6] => 1.361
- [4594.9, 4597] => 1.319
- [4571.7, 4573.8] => 1.375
